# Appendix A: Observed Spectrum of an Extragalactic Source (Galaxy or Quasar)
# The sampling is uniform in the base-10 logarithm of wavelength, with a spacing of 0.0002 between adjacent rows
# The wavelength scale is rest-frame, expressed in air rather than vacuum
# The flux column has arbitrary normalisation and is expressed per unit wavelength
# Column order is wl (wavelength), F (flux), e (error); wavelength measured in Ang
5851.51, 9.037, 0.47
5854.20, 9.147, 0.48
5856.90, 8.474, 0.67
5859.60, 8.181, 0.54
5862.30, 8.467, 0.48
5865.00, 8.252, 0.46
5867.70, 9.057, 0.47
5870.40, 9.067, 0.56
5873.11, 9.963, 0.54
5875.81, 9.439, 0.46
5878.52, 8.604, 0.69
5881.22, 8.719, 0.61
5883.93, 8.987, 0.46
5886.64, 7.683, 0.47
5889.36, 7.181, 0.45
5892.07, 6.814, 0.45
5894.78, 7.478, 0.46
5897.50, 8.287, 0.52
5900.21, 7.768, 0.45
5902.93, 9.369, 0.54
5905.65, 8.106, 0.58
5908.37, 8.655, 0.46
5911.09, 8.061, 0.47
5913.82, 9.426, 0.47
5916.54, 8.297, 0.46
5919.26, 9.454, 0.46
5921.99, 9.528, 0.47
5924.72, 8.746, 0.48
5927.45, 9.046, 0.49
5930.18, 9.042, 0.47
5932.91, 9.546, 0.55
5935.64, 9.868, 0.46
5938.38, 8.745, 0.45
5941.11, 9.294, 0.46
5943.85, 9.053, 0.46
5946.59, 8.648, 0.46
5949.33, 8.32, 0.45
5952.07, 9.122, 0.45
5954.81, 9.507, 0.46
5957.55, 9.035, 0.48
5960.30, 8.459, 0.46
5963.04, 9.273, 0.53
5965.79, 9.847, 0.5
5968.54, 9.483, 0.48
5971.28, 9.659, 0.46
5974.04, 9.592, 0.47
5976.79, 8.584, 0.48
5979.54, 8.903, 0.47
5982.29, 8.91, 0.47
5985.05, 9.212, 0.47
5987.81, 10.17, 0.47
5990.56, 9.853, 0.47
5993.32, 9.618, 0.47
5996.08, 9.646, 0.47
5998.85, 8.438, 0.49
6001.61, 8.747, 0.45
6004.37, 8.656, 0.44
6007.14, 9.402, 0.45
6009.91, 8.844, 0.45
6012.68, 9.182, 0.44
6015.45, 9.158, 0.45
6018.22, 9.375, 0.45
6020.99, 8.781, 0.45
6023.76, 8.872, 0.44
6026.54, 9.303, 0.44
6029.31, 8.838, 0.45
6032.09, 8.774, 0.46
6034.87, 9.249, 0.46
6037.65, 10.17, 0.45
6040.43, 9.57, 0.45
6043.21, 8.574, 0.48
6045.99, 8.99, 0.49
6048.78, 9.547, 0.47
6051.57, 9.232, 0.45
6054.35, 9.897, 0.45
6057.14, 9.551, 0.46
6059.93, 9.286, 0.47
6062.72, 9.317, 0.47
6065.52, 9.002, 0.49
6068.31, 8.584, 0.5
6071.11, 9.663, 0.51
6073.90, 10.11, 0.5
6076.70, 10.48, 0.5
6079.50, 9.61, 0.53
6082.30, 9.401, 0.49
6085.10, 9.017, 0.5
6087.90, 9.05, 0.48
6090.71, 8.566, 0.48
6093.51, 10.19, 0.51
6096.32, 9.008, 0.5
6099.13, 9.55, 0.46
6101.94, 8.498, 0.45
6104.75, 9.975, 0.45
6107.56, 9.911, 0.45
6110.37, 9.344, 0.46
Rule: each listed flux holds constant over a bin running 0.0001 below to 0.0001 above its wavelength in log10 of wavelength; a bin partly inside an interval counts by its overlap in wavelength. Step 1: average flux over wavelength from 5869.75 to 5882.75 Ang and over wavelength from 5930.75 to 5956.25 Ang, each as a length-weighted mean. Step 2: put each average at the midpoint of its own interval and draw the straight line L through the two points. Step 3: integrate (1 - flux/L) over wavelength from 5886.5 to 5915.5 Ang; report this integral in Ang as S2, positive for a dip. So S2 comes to 3.33 Ang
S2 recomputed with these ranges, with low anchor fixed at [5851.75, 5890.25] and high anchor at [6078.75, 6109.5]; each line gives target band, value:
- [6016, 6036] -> 0.2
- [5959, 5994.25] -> -1.4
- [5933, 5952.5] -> -0.3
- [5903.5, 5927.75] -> 0.0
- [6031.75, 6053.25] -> -0.3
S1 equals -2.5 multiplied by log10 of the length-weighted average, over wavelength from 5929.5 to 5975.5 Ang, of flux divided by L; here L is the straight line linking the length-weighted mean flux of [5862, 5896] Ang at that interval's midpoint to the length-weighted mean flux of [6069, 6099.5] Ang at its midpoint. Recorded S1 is -0.05 mag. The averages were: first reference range 8.44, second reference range 9.49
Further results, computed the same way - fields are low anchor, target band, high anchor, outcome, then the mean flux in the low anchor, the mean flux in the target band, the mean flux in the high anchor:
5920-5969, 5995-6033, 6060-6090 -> 0.033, 9.14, 9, 9.4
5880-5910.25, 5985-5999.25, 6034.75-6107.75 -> -0.091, 8.09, 9.59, 9.4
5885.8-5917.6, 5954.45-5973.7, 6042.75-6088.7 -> -0.089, 8.1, 9.33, 9.39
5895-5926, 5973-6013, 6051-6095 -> -0.015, 8.65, 9.18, 9.44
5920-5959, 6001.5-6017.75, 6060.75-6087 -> 0.030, 9.11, 9.04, 9.45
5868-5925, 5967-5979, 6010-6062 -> -0.045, 8.56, 9.31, 9.23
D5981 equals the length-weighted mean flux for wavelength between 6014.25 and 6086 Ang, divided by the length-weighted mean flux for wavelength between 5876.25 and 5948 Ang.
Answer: 1.08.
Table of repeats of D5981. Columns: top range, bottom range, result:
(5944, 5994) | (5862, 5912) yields 1.10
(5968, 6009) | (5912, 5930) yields 1.02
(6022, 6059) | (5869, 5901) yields 1.11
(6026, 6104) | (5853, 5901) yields 1.11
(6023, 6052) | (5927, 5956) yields 1.01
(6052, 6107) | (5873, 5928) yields 1.11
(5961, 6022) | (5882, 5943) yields 1.07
